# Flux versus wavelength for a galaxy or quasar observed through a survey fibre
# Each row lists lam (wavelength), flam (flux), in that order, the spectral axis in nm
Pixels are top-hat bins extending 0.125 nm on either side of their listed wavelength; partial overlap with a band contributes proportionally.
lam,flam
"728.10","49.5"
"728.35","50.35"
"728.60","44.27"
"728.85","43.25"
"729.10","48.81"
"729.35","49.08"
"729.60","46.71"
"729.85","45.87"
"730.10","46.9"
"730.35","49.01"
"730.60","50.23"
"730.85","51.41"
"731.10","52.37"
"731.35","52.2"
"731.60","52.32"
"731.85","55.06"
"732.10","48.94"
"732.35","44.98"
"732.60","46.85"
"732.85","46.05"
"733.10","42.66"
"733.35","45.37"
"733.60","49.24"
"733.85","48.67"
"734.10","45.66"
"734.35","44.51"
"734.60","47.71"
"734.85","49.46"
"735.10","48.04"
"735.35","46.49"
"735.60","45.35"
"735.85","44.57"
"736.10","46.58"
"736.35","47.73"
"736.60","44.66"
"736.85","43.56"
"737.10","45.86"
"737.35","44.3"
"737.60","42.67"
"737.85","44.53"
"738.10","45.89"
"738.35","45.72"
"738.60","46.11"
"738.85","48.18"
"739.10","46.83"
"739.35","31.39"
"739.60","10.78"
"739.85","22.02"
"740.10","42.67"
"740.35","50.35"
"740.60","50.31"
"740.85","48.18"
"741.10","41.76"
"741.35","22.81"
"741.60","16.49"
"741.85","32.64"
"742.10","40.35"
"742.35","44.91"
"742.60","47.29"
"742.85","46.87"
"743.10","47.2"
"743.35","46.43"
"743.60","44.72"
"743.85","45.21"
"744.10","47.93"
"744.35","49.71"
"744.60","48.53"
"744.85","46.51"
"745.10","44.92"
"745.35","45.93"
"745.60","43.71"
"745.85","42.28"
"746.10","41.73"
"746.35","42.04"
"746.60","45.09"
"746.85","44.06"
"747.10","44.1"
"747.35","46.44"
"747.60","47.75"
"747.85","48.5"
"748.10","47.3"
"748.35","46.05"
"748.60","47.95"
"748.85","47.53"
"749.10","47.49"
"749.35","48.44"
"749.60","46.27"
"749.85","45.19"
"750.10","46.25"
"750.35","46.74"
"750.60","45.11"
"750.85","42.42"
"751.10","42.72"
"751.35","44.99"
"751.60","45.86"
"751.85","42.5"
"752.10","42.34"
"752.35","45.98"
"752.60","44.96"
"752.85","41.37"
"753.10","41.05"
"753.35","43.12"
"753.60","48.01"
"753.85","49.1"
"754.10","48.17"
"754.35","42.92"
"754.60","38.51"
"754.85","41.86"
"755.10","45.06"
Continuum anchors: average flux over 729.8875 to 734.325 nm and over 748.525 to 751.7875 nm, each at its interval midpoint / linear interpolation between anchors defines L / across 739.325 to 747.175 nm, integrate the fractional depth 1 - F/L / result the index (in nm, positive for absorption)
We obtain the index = 0.92 nm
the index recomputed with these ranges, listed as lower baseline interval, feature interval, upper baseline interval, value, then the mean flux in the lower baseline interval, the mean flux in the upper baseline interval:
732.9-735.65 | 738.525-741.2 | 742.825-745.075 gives 0.40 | 46.7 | 46.9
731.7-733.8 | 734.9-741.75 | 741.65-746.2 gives 0.70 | 47.5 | 44.4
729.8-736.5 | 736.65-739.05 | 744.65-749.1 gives 0.10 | 47.9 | 45.5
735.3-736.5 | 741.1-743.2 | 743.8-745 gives 0.44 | 46.1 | 47.7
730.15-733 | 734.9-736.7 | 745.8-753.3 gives 0.09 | 49.8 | 45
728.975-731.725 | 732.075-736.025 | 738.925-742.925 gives -0.11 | 49.5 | 37.2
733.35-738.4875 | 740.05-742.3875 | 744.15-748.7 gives 0.37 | 46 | 45.7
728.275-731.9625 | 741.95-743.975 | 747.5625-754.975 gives 0.07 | 49.2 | 45.2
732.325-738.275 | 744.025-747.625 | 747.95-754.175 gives 0.03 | 45.9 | 45.5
